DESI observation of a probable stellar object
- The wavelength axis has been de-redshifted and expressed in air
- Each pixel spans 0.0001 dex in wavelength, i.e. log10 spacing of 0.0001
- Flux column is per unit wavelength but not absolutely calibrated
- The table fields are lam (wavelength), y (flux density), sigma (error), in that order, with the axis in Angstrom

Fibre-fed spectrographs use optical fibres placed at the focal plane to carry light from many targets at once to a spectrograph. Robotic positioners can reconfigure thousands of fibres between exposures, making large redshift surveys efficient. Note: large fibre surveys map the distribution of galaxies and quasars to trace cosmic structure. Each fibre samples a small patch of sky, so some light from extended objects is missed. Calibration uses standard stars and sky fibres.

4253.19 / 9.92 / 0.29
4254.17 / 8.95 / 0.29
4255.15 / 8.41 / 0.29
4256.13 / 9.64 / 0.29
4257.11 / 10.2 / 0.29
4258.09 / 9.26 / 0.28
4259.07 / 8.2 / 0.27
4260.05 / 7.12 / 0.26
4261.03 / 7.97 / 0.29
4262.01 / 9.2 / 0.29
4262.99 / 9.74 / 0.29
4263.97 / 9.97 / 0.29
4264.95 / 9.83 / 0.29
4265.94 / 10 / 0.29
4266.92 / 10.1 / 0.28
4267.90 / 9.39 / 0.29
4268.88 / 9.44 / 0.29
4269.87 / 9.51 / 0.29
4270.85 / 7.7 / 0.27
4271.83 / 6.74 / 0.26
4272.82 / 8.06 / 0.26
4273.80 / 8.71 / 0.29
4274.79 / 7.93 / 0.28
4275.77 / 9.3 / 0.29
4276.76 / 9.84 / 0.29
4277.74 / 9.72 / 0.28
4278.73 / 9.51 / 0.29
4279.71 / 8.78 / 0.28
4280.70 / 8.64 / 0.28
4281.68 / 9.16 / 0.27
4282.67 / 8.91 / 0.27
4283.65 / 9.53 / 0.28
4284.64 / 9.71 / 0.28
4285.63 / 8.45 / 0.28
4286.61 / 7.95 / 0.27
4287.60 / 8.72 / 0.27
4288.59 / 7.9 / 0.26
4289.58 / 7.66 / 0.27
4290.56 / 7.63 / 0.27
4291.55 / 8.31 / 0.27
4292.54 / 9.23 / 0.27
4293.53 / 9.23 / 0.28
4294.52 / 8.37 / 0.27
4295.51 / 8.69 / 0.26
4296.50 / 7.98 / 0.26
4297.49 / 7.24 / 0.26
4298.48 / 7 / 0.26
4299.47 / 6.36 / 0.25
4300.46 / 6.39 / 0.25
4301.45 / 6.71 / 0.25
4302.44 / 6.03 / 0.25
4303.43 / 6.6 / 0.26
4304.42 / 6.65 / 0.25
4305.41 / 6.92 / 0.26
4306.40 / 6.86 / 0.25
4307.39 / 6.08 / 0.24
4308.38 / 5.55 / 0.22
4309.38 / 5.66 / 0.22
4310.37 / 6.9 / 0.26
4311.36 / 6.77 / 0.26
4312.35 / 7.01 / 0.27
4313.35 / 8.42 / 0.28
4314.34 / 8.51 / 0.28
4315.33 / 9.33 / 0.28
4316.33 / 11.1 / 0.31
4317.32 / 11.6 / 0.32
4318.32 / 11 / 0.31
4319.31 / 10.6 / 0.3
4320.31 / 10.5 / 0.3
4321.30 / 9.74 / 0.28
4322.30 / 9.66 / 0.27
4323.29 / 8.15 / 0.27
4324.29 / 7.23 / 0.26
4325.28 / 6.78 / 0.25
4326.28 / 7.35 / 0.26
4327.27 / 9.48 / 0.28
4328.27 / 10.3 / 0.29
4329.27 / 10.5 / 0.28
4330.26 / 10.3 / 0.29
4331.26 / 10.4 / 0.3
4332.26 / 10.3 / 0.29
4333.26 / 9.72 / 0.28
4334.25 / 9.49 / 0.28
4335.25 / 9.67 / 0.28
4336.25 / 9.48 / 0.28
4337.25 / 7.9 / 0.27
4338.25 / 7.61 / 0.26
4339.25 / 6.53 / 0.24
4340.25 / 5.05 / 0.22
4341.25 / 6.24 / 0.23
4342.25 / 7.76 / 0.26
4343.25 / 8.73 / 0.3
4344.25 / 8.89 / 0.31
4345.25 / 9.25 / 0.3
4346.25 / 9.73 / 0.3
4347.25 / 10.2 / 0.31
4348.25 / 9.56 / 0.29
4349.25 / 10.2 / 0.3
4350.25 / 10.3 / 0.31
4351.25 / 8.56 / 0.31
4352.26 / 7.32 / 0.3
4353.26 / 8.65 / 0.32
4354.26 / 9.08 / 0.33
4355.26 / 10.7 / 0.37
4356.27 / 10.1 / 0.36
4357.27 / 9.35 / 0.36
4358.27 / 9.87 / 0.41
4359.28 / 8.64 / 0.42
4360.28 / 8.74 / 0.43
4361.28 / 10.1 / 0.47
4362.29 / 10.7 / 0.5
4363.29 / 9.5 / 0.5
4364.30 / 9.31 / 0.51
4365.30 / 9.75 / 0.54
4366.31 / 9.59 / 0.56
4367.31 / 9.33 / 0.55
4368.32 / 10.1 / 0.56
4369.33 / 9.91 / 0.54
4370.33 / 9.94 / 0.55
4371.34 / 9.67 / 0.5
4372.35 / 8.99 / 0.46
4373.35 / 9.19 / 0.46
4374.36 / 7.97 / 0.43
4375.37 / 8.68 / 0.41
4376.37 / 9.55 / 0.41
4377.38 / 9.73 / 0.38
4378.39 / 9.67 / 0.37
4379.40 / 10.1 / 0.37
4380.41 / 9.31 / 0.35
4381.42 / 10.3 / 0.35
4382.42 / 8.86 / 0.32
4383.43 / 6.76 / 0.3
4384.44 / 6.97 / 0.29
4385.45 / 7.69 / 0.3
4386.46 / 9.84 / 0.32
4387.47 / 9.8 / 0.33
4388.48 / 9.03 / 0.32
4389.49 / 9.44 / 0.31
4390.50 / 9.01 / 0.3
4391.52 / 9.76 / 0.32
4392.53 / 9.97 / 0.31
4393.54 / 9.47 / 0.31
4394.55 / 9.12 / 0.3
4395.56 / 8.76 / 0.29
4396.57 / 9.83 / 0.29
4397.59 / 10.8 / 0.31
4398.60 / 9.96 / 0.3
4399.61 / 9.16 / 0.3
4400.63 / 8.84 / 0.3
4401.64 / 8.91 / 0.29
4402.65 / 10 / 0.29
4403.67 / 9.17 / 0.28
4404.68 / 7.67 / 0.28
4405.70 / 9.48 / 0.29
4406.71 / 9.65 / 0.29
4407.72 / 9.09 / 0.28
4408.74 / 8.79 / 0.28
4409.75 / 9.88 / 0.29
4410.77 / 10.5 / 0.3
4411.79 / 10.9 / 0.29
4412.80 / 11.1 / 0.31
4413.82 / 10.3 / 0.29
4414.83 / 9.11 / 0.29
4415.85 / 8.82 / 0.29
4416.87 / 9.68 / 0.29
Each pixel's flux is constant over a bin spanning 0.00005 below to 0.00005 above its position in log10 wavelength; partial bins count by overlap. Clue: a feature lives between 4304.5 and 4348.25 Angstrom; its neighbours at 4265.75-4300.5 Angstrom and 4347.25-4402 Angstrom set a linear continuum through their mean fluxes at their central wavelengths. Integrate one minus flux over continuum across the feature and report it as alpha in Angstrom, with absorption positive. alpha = 1.8 Angstrom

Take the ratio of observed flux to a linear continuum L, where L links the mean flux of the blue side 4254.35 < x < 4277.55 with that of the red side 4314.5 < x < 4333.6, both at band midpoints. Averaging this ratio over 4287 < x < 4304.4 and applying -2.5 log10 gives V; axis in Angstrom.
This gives 0.219 mag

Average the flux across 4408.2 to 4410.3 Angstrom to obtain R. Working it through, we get 9.33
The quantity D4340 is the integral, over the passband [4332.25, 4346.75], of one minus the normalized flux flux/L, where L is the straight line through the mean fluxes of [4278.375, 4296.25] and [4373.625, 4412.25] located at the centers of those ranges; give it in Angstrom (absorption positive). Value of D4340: 1.0 Angstrom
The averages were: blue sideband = 8.67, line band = 8.36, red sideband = 9.27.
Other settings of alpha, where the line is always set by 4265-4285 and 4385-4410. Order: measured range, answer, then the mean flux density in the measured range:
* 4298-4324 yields 3.4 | 7.92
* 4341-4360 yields 0.1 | 9.15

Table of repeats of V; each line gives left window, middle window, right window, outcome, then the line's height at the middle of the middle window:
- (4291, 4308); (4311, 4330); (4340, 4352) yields -0.16 mag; 7.97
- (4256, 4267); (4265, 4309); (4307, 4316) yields 0.01 mag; 8.2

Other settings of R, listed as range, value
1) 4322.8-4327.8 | 7.81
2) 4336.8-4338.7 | 7.75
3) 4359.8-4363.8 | 9.76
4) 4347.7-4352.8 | 9.19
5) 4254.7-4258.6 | 9.38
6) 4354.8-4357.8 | 10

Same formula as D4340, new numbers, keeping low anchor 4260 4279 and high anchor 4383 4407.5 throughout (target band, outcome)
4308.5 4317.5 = 0.9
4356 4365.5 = -0.5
